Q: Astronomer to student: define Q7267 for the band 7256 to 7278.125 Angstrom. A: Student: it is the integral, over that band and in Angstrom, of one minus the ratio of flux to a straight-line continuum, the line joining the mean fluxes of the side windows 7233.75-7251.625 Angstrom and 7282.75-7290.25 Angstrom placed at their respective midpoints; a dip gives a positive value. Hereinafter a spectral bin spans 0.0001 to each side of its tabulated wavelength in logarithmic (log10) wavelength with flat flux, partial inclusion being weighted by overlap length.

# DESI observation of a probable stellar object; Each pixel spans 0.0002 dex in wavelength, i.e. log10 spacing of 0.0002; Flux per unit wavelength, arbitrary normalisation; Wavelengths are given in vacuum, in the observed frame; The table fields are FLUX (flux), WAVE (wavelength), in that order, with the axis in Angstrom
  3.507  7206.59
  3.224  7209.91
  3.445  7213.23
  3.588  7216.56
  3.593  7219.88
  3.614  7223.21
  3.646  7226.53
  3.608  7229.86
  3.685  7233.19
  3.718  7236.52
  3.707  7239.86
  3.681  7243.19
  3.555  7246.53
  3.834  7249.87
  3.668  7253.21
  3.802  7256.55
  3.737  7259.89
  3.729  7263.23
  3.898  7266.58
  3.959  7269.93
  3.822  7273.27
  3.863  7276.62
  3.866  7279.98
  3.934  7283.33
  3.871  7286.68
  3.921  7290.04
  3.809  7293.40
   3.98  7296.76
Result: -0.1 Angstrom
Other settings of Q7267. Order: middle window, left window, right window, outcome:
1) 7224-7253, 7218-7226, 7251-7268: 0.03 Angstrom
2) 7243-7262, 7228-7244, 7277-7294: 0.16 Angstrom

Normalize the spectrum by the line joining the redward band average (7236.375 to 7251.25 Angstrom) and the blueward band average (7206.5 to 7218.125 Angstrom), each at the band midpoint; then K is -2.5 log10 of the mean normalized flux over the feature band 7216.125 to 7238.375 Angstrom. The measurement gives -0.03 mag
